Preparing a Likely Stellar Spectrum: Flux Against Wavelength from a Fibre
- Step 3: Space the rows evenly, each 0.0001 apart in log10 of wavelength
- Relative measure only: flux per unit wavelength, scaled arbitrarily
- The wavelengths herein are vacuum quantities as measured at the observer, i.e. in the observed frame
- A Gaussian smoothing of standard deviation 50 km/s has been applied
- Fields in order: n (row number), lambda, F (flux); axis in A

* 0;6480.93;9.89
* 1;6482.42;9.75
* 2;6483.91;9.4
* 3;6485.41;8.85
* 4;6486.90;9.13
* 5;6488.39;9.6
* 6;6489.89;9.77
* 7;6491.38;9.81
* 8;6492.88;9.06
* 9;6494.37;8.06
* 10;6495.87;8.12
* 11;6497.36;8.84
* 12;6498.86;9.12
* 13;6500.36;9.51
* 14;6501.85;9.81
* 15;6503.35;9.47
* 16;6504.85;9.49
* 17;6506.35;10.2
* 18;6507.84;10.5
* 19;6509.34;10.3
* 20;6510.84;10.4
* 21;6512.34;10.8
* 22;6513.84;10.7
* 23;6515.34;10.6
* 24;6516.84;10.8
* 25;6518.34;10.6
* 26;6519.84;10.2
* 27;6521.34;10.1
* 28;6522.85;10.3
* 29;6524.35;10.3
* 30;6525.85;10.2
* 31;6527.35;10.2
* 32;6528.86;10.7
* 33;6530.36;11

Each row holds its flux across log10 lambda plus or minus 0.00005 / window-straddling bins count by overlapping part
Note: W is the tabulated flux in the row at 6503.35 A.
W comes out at 9.47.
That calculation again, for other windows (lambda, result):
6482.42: 9.75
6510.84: 10.4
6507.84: 10.5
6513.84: 10.7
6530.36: 11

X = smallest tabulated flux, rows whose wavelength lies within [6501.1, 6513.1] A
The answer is 9.47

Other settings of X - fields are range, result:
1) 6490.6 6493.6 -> 9.06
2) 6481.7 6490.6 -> 8.85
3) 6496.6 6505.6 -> 8.84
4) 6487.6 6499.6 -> 8.06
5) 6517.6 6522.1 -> 10.1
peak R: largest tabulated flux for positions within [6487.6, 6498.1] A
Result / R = 9.81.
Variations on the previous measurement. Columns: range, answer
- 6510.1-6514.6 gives 10.8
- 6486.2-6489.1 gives 9.6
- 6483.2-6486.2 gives 9.4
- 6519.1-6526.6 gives 10.3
